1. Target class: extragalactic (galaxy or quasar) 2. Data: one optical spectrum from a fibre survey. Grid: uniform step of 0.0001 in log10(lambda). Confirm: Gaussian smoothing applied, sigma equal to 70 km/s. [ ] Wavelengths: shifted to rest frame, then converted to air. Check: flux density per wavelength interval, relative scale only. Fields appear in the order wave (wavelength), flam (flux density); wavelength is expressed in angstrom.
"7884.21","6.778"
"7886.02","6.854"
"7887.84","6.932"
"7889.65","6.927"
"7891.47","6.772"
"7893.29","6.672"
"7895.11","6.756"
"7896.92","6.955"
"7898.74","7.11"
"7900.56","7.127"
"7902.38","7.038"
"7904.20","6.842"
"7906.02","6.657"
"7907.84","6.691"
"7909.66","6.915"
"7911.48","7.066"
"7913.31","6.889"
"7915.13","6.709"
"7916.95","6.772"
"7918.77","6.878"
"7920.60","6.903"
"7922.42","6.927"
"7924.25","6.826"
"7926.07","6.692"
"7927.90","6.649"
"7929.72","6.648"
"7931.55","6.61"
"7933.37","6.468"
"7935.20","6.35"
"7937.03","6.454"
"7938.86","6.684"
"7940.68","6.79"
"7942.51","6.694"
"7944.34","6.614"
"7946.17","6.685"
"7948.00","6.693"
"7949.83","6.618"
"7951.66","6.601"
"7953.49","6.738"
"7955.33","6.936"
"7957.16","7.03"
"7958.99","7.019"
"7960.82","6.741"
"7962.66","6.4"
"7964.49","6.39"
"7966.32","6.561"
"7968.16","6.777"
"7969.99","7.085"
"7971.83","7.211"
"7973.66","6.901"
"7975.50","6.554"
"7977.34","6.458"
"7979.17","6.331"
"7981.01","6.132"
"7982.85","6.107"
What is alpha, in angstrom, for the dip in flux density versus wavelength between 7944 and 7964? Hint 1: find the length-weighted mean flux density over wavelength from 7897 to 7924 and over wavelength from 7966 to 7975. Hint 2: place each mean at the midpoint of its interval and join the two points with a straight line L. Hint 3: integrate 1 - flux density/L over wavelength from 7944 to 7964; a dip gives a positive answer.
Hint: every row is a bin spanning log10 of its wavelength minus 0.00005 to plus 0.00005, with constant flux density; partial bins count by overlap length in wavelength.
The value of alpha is 0.5 angstrom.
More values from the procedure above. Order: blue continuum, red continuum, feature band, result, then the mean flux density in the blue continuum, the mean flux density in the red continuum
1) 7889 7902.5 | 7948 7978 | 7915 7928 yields 0.08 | 6.91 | 6.75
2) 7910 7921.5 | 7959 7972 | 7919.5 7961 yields 0.54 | 6.87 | 6.73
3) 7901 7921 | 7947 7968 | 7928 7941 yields 0.41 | 6.85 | 6.7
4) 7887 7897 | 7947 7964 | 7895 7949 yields 0.15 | 6.83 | 6.74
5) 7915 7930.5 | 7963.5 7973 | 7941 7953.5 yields 0.25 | 6.78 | 6.81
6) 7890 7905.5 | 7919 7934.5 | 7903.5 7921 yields -0.05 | 6.9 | 6.72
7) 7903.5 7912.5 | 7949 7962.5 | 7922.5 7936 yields 0.36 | 6.83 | 6.79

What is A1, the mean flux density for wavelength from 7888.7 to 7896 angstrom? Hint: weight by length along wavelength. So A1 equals 6.78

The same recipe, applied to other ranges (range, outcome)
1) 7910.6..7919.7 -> 6.86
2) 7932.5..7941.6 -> 6.55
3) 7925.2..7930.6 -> 6.66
